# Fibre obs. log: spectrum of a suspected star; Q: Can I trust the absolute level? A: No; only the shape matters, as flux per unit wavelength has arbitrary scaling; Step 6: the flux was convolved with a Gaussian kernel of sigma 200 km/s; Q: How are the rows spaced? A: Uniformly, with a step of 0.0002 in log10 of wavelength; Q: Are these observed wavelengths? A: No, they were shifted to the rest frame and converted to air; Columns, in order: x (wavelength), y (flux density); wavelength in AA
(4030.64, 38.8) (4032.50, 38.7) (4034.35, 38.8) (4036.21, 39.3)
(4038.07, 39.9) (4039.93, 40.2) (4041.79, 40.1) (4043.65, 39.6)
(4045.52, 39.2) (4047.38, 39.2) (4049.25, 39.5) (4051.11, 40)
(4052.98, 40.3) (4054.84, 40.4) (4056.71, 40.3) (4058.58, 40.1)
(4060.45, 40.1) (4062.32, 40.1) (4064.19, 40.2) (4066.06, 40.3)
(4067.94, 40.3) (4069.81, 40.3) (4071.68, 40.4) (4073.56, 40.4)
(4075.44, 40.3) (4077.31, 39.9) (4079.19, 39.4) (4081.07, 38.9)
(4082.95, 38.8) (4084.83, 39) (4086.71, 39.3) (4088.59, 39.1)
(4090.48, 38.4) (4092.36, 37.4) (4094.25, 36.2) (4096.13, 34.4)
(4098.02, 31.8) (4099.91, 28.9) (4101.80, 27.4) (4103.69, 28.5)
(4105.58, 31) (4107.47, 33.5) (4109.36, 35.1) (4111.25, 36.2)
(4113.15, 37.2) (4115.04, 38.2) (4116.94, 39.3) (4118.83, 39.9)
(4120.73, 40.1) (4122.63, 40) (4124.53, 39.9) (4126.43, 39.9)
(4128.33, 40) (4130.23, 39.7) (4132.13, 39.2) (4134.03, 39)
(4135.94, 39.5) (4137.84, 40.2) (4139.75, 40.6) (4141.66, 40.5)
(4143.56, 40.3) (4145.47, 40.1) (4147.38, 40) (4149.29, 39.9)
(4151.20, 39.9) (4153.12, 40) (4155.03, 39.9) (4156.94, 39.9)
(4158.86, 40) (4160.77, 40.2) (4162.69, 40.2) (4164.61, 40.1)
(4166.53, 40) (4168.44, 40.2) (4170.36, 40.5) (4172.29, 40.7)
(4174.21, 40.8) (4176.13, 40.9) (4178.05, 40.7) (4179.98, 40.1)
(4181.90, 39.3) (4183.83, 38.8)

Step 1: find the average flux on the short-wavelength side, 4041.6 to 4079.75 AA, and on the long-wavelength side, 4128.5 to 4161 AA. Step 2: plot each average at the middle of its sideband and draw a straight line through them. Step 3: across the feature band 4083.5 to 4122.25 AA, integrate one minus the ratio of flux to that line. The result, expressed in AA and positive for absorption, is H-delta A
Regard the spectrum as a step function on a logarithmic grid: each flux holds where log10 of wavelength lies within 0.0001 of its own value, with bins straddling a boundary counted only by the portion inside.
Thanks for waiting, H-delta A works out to 4.2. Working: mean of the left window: 40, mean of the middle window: 35.6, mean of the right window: 39.9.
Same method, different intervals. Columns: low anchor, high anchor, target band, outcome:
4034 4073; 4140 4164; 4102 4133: 2.3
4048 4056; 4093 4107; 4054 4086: -2.8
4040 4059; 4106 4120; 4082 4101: 0.8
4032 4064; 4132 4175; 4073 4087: 0.1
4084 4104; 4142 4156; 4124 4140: -0.6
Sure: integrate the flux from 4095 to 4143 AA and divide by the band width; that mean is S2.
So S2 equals 36.8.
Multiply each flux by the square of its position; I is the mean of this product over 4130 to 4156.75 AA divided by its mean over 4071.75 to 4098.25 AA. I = 1.07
